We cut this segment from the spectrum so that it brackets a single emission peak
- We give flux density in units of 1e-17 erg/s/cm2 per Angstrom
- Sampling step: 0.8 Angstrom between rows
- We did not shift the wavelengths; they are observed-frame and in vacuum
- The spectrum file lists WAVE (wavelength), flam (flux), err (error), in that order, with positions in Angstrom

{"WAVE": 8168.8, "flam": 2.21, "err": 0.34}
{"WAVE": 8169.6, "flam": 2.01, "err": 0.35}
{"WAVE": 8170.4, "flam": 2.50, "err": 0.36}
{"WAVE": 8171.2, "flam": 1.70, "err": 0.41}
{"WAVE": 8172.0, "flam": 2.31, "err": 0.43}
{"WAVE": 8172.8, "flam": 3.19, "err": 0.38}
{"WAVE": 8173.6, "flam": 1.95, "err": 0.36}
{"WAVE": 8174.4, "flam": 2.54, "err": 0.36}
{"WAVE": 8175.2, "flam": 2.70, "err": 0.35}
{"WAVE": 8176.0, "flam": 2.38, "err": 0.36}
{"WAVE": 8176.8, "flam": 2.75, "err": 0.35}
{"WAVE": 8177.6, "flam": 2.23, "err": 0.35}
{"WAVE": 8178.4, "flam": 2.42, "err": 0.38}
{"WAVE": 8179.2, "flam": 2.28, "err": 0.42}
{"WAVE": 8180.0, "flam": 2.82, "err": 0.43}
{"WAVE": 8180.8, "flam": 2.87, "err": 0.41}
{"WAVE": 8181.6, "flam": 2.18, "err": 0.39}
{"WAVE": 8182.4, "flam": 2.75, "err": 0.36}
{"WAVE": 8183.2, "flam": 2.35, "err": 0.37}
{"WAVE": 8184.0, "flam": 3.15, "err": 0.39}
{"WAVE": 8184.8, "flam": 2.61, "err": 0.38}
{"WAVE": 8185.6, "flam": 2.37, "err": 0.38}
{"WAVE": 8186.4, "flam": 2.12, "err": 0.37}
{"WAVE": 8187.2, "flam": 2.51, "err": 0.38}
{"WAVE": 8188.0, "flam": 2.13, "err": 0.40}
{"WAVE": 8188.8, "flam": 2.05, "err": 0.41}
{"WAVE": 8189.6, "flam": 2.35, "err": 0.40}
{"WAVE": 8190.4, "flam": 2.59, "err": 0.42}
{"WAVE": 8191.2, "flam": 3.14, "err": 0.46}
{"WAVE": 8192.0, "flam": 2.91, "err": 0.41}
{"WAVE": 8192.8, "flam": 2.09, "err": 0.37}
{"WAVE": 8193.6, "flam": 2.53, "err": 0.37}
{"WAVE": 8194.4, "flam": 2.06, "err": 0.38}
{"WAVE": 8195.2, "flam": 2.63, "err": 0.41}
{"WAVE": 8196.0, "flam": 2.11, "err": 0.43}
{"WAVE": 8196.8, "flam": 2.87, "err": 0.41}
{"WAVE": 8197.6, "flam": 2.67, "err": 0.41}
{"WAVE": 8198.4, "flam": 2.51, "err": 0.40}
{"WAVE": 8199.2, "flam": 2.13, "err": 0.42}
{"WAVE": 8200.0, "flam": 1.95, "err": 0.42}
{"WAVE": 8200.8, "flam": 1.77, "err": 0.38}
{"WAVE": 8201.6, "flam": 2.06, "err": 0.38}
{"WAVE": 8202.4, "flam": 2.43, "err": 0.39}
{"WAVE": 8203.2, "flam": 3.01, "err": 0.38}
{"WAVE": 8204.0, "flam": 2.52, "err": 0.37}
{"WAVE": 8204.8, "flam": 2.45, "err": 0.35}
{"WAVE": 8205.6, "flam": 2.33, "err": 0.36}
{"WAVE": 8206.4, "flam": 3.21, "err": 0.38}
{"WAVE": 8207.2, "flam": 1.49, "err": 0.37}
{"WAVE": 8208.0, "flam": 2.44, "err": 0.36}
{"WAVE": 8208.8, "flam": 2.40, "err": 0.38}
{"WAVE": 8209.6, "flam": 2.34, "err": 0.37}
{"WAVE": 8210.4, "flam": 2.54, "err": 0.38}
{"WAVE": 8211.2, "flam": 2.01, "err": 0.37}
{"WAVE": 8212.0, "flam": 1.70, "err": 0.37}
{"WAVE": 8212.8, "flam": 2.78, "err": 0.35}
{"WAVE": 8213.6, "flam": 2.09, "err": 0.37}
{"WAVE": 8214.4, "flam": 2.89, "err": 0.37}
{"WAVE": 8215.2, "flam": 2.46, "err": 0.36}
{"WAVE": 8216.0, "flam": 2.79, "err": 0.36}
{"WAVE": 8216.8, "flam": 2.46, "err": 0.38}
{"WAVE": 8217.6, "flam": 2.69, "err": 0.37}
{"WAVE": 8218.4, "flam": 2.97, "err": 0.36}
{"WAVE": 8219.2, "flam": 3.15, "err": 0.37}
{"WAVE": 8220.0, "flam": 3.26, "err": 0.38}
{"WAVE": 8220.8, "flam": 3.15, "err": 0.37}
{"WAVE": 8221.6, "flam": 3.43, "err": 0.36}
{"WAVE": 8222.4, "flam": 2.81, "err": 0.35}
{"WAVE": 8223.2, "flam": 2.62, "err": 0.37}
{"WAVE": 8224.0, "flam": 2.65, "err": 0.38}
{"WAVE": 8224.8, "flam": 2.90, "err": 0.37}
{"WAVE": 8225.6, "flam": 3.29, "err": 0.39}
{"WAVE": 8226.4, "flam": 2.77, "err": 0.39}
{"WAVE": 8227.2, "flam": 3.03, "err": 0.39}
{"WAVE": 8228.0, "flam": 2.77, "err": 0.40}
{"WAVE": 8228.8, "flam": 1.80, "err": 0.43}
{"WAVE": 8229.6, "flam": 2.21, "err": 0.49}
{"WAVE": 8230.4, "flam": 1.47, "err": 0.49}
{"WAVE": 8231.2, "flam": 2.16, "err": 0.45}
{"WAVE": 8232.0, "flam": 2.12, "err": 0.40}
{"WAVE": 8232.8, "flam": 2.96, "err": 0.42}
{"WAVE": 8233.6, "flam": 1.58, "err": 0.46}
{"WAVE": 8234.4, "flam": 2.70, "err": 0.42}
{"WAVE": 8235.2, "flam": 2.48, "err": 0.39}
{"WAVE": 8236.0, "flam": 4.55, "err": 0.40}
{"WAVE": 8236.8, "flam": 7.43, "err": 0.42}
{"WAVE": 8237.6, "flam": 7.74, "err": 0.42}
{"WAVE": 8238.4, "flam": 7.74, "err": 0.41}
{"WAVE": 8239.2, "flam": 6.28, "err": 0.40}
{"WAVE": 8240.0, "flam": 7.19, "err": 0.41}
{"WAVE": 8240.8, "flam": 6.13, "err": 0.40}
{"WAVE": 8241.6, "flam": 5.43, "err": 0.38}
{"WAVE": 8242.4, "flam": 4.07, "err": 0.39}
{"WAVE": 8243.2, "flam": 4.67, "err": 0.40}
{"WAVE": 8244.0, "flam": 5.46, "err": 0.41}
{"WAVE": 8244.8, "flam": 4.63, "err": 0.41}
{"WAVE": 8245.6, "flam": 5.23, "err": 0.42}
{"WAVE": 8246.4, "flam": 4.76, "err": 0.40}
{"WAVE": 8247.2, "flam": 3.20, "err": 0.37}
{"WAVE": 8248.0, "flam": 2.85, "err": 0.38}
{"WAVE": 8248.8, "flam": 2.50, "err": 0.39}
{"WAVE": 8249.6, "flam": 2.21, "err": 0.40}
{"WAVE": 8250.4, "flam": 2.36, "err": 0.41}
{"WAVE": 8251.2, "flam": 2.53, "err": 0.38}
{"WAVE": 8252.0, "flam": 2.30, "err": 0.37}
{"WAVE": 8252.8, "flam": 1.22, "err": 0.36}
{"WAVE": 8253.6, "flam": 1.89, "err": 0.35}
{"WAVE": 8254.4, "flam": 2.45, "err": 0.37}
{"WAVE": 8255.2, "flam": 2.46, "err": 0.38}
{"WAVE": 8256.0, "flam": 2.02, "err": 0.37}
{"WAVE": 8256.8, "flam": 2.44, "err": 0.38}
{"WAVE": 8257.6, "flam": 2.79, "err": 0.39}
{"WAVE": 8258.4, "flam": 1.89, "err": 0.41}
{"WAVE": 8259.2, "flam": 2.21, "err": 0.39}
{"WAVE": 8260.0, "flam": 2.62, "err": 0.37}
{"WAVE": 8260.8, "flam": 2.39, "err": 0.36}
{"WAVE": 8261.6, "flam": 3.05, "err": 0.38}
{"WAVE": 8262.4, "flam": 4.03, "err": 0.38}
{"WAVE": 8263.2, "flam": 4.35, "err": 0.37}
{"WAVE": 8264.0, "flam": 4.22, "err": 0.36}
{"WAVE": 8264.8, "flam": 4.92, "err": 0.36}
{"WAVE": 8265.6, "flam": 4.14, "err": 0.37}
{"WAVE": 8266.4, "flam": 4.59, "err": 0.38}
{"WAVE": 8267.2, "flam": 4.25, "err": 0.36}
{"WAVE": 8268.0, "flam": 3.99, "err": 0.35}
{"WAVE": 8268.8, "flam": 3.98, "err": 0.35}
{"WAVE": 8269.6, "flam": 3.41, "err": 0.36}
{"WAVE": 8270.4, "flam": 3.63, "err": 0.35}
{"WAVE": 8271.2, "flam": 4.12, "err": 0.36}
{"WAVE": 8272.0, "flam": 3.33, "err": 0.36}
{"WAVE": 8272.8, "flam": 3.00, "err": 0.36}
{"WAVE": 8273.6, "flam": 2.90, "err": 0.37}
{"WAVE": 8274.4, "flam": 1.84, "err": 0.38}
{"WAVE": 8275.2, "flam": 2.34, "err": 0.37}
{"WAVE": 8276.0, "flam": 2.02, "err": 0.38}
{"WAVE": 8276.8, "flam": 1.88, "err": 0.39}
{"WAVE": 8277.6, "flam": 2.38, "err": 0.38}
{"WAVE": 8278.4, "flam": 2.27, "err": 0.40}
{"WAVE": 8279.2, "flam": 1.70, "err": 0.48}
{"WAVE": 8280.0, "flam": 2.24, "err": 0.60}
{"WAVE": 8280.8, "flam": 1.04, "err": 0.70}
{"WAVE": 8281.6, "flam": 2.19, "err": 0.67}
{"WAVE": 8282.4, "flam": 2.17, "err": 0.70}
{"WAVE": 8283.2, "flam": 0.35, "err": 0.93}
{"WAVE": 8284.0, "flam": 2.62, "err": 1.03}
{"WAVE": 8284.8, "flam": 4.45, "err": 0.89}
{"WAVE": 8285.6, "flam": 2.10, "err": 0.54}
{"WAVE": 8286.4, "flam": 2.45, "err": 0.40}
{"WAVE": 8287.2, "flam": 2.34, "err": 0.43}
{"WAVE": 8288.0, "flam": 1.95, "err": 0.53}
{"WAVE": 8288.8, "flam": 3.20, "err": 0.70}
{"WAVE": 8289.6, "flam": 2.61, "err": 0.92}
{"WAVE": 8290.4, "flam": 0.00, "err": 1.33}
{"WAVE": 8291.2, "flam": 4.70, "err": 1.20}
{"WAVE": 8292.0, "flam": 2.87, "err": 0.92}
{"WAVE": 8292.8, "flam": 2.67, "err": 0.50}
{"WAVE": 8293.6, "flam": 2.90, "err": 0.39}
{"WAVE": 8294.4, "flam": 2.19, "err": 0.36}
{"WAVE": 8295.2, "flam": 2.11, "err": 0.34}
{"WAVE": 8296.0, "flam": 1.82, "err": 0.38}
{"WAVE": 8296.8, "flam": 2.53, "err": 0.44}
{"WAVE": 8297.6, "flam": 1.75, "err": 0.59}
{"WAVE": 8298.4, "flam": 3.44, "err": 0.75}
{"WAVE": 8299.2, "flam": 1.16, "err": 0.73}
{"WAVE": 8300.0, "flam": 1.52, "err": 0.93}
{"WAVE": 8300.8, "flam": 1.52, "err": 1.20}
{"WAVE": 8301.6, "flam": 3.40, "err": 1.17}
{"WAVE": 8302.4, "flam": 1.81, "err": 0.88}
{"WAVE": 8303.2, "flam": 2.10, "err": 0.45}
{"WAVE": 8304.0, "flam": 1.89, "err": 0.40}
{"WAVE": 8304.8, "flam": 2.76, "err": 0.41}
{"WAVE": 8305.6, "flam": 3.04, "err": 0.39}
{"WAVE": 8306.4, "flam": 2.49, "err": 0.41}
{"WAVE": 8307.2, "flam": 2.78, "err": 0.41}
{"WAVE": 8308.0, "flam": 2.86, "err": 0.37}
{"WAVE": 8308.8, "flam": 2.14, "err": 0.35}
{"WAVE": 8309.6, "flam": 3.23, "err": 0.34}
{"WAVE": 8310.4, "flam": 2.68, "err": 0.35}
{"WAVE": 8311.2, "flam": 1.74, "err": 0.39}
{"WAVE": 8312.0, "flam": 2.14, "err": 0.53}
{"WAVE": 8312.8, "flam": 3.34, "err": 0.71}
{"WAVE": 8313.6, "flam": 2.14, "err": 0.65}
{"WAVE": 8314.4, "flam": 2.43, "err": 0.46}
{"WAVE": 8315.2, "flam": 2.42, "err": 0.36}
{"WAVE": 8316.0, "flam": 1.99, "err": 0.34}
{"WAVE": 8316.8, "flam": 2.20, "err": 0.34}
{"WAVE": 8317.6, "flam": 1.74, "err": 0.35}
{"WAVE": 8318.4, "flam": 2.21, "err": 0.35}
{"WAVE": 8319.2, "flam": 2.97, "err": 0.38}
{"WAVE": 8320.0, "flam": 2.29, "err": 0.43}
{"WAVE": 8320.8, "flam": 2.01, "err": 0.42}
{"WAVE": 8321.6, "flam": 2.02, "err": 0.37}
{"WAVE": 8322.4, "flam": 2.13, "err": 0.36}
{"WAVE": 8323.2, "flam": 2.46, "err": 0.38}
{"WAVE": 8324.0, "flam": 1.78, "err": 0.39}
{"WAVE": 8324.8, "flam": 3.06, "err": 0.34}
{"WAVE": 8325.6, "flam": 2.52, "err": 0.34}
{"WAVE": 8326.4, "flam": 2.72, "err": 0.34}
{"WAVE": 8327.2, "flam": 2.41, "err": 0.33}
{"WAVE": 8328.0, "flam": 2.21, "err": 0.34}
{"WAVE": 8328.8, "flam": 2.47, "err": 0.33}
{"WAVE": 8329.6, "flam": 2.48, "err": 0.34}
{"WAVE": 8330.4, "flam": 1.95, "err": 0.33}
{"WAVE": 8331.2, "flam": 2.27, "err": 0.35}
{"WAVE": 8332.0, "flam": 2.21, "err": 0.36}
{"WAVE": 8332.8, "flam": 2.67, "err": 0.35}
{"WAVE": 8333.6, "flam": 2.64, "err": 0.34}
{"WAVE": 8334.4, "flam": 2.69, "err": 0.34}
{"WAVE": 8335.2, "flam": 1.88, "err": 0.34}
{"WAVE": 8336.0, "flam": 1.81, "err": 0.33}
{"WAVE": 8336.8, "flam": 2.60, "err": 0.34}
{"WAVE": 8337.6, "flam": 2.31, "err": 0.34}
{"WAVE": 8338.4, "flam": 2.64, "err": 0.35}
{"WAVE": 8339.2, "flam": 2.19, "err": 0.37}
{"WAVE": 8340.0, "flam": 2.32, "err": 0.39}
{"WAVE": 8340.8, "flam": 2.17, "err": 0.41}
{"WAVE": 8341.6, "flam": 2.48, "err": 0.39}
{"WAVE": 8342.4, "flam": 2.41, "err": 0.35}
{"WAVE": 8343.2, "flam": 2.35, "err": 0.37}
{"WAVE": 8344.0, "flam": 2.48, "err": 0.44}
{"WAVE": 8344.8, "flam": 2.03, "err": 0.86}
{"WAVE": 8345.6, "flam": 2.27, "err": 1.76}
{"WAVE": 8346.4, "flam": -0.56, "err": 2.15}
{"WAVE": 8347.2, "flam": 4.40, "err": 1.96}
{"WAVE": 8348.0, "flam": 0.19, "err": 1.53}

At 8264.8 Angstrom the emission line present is [N II]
